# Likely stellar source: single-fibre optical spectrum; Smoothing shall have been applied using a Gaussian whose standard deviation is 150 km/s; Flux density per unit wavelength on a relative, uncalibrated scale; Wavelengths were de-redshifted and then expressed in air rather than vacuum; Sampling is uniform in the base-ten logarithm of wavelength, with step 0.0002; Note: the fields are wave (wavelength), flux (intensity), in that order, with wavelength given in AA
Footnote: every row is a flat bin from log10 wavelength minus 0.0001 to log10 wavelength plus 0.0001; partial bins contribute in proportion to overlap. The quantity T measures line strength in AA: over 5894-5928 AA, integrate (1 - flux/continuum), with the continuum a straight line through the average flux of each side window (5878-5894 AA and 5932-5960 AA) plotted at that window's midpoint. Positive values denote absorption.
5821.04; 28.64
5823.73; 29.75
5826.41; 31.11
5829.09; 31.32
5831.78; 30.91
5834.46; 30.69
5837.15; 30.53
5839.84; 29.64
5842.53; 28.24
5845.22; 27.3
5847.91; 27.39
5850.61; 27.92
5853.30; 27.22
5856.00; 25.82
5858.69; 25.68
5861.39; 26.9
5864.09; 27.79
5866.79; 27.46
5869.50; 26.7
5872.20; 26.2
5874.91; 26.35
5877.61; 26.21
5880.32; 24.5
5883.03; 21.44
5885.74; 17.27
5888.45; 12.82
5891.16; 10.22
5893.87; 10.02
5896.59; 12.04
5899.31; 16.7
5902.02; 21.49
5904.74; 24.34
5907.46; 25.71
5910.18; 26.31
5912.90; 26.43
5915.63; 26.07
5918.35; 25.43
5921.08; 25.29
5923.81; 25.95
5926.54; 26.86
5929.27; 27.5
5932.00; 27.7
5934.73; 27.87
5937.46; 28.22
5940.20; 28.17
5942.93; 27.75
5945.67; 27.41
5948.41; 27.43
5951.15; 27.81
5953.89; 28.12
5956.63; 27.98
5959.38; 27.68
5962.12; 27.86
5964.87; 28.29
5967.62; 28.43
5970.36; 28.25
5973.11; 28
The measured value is -2.1 AA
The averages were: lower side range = 17.1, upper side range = 27.8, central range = 23.1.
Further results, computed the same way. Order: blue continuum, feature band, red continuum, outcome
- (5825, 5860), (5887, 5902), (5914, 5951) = 7.9 AA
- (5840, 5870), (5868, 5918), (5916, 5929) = 10.0 AA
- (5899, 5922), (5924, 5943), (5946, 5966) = -1.0 AA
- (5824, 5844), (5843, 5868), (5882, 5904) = -2.4 AA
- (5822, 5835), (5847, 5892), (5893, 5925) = 4.2 AA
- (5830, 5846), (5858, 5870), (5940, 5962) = 0.9 AA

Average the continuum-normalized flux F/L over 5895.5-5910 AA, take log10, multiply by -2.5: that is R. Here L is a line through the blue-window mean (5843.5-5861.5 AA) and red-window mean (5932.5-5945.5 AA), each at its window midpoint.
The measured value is 0.308 mag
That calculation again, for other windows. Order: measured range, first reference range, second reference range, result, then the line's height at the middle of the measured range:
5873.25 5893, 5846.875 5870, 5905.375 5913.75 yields 0.324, 26.5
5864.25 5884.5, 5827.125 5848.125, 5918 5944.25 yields 0.122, 28.7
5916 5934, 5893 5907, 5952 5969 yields -0.202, 22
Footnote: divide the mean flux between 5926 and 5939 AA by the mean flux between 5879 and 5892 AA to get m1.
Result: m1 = 1.6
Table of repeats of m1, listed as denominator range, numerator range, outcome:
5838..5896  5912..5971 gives 1.15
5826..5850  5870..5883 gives 0.86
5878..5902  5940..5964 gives 1.70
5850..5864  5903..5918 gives 0.96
